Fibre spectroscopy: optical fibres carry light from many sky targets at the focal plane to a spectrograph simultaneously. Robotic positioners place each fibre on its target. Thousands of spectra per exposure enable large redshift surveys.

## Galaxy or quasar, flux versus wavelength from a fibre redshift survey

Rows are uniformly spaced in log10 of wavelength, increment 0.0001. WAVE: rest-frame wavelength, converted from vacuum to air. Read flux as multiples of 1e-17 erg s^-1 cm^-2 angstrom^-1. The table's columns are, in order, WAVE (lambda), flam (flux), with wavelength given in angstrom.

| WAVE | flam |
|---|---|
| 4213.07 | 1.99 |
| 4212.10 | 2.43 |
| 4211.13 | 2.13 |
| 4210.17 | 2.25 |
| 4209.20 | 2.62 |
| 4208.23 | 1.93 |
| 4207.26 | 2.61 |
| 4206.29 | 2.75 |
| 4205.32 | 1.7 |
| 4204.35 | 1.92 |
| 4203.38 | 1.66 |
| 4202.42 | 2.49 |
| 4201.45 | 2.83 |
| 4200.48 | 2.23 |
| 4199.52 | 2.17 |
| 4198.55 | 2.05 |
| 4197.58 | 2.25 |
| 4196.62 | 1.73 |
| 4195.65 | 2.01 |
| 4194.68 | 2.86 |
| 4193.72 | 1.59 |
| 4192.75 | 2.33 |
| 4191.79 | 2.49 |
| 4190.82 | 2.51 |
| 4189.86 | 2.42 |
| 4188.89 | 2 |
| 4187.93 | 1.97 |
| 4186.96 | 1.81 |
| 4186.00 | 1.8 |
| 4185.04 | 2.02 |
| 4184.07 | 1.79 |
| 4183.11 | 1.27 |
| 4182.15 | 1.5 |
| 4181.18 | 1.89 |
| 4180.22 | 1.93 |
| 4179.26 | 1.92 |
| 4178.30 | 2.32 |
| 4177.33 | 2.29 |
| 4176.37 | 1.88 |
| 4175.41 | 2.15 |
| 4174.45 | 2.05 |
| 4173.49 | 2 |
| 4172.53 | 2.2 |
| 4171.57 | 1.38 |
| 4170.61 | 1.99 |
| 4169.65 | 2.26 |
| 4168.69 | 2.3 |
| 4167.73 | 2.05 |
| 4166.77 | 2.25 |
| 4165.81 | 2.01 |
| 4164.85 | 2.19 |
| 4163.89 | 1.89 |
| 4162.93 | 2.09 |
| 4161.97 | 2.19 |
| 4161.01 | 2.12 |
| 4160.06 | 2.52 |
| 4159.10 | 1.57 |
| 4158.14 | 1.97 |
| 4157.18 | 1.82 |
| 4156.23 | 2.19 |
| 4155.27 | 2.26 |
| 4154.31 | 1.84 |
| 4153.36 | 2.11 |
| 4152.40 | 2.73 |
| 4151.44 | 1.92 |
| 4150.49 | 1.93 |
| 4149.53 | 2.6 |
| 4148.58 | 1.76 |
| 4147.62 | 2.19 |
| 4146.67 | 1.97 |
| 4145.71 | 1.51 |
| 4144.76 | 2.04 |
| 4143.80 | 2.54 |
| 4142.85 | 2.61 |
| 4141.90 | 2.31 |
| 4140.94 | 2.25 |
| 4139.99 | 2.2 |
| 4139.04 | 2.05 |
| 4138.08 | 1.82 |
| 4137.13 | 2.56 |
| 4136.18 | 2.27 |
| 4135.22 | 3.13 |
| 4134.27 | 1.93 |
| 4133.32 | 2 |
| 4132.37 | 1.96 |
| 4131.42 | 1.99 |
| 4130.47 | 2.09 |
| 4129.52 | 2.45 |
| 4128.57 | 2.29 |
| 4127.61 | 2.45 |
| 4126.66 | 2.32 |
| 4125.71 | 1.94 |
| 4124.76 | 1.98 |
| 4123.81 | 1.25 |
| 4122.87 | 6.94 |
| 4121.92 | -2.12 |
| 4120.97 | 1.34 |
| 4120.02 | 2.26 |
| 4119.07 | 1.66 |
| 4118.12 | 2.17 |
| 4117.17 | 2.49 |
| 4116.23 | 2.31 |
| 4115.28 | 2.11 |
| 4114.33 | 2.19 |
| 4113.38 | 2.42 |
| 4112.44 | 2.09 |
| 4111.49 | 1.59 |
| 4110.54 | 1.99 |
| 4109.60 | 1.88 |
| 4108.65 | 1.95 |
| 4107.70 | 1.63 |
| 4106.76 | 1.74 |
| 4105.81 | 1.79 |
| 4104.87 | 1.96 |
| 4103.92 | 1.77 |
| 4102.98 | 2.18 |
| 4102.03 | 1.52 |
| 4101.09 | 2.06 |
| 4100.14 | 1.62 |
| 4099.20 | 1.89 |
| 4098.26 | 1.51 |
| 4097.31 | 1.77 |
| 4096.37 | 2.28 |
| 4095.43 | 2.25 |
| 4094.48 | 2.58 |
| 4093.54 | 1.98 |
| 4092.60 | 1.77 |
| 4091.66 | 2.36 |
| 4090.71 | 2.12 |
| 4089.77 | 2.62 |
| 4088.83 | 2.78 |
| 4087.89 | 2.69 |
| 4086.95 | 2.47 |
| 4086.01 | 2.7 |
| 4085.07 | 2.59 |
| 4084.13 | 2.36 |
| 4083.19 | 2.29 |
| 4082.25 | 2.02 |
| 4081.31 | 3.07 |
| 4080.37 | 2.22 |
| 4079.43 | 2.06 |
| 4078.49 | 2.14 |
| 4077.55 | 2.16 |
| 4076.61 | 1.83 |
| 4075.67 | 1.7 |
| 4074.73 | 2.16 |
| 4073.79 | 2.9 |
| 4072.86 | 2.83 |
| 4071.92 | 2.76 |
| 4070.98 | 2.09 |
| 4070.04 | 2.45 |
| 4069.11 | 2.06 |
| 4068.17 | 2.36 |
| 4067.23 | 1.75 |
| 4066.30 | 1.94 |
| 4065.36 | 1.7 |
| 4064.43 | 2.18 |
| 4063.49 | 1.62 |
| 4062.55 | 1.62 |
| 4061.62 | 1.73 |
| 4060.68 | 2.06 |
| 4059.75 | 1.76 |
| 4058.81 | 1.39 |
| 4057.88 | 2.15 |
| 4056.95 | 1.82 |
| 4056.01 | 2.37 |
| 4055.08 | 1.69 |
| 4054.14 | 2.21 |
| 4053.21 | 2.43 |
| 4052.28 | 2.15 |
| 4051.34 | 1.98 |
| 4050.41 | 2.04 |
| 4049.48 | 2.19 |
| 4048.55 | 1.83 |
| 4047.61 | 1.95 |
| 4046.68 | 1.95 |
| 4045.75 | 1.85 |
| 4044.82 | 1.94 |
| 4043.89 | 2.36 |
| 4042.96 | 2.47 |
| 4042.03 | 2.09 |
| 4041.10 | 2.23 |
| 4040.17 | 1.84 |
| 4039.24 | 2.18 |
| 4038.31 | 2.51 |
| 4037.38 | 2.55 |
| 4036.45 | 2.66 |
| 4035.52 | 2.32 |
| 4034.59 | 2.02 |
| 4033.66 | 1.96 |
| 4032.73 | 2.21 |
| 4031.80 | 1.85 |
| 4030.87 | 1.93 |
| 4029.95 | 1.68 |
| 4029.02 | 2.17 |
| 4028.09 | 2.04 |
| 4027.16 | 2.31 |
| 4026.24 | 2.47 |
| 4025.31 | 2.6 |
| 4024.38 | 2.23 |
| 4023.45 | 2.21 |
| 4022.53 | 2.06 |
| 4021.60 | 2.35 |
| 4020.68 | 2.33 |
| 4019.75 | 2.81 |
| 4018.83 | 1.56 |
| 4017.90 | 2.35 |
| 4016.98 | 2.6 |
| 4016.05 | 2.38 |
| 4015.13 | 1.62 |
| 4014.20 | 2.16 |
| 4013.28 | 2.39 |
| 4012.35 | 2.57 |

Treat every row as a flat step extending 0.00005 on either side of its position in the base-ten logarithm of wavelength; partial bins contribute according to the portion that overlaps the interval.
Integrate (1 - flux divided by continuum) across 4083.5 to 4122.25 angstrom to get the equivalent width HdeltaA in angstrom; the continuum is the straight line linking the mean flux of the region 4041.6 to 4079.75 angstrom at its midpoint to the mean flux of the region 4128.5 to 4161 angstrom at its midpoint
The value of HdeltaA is 2.03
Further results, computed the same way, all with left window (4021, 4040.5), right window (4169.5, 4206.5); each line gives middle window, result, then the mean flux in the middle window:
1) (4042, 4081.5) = 1.5 angstrom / 2.09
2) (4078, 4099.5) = -1.4 angstrom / 2.29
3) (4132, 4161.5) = -0.8 angstrom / 2.15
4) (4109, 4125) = 0.7 angstrom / 2.03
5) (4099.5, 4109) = 1.4 angstrom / 1.82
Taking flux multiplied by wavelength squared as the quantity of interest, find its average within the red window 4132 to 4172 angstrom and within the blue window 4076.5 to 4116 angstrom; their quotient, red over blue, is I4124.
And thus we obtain 1.03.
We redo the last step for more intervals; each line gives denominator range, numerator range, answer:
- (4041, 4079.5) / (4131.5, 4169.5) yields 1.08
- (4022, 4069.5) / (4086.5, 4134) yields 1.03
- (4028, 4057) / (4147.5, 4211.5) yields 1.06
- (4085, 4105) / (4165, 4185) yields 0.95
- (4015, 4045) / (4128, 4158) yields 1.03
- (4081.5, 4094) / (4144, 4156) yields 0.90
